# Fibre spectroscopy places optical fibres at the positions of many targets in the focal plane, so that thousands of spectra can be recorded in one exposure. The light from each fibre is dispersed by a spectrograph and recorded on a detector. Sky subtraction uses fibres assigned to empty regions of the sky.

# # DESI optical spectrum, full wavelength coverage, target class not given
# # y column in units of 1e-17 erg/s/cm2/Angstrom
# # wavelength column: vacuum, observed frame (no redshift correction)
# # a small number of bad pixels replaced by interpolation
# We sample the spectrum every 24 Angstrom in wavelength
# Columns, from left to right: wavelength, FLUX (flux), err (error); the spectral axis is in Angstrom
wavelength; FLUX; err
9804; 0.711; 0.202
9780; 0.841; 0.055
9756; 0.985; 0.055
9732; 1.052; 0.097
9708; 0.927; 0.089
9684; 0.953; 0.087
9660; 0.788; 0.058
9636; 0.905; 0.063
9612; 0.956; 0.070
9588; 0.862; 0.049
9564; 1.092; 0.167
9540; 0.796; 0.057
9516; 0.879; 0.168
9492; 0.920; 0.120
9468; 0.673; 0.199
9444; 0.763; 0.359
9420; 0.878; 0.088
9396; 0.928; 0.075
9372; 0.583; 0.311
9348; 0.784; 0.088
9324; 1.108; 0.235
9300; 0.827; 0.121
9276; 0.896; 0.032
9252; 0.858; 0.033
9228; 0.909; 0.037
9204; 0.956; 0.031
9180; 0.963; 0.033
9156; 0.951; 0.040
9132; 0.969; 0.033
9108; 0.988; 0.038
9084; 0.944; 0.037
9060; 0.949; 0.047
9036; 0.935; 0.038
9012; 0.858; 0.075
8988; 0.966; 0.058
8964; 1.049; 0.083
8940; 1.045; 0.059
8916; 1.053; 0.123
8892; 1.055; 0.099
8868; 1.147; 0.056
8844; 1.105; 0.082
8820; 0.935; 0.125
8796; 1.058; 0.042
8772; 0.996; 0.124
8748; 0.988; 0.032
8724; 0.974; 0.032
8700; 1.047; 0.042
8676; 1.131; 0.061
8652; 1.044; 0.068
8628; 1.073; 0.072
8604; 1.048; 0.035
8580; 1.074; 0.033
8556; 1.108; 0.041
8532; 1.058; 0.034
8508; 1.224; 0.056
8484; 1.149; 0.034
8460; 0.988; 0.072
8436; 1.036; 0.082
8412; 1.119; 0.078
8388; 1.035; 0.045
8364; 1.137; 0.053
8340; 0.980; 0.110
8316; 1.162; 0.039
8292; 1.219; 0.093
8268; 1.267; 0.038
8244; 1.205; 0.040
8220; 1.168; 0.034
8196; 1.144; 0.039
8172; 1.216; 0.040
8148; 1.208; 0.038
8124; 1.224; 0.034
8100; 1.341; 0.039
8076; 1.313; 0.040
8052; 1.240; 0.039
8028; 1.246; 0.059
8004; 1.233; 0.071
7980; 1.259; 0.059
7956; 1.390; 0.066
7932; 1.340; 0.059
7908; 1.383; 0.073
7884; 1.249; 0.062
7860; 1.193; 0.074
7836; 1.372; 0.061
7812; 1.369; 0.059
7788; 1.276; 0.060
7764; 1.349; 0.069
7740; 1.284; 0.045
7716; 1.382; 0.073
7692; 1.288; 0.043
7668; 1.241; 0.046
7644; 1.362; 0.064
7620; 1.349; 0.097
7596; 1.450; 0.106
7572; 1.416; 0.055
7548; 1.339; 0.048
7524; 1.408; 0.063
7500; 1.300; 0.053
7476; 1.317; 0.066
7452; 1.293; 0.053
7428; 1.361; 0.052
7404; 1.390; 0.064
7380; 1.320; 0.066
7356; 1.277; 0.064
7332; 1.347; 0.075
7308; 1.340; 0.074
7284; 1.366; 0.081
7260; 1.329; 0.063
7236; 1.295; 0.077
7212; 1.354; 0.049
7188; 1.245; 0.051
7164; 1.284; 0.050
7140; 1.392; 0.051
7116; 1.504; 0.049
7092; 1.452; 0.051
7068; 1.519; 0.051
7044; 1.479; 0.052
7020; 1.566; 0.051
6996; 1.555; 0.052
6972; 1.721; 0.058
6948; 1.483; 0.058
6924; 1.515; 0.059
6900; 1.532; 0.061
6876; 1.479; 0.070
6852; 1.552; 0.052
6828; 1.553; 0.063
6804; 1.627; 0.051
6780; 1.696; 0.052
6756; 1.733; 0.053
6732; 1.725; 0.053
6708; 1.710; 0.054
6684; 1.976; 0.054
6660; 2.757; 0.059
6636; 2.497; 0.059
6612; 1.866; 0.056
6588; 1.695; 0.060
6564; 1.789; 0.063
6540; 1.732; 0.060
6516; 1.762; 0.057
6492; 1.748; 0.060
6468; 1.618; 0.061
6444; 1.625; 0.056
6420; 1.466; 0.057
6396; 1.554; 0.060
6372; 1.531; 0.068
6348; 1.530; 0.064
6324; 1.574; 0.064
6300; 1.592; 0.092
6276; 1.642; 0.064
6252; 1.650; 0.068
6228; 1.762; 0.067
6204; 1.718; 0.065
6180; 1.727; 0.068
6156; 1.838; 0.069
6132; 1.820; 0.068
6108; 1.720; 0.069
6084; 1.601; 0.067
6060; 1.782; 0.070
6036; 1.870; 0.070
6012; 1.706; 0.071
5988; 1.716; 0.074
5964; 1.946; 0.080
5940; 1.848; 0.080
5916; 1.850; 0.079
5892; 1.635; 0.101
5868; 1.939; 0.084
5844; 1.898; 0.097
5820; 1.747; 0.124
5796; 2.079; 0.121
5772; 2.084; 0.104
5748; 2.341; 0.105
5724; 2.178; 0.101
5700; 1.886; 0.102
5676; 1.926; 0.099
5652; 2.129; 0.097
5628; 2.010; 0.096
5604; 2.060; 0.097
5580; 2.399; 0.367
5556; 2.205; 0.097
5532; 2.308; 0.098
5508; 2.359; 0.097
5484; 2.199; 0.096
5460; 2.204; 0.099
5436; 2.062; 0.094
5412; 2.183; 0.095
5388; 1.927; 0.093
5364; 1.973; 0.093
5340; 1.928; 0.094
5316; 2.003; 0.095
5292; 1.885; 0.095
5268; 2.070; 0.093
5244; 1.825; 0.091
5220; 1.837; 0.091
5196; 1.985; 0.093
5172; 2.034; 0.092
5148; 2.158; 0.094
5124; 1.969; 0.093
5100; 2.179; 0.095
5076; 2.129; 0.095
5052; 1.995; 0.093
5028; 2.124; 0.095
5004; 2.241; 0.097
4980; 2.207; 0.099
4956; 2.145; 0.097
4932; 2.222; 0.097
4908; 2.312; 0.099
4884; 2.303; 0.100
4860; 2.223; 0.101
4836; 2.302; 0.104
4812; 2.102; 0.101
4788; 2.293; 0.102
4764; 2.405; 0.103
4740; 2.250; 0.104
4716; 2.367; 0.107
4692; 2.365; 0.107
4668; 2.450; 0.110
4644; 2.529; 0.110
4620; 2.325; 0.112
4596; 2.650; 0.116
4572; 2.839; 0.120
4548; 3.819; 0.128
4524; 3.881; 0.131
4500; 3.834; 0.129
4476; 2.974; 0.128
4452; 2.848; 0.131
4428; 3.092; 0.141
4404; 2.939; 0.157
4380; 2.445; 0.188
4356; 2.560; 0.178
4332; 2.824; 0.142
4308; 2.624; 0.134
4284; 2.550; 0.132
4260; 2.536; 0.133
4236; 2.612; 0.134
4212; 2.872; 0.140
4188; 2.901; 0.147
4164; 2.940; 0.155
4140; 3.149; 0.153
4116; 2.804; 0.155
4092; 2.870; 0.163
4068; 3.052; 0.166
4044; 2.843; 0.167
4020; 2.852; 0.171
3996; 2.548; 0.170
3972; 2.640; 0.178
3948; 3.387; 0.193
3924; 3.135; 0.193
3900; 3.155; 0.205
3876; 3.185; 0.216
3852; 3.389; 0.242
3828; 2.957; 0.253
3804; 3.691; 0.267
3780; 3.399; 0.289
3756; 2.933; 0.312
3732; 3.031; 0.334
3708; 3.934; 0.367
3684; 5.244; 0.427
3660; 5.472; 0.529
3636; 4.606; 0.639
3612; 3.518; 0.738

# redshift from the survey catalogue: 1.375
